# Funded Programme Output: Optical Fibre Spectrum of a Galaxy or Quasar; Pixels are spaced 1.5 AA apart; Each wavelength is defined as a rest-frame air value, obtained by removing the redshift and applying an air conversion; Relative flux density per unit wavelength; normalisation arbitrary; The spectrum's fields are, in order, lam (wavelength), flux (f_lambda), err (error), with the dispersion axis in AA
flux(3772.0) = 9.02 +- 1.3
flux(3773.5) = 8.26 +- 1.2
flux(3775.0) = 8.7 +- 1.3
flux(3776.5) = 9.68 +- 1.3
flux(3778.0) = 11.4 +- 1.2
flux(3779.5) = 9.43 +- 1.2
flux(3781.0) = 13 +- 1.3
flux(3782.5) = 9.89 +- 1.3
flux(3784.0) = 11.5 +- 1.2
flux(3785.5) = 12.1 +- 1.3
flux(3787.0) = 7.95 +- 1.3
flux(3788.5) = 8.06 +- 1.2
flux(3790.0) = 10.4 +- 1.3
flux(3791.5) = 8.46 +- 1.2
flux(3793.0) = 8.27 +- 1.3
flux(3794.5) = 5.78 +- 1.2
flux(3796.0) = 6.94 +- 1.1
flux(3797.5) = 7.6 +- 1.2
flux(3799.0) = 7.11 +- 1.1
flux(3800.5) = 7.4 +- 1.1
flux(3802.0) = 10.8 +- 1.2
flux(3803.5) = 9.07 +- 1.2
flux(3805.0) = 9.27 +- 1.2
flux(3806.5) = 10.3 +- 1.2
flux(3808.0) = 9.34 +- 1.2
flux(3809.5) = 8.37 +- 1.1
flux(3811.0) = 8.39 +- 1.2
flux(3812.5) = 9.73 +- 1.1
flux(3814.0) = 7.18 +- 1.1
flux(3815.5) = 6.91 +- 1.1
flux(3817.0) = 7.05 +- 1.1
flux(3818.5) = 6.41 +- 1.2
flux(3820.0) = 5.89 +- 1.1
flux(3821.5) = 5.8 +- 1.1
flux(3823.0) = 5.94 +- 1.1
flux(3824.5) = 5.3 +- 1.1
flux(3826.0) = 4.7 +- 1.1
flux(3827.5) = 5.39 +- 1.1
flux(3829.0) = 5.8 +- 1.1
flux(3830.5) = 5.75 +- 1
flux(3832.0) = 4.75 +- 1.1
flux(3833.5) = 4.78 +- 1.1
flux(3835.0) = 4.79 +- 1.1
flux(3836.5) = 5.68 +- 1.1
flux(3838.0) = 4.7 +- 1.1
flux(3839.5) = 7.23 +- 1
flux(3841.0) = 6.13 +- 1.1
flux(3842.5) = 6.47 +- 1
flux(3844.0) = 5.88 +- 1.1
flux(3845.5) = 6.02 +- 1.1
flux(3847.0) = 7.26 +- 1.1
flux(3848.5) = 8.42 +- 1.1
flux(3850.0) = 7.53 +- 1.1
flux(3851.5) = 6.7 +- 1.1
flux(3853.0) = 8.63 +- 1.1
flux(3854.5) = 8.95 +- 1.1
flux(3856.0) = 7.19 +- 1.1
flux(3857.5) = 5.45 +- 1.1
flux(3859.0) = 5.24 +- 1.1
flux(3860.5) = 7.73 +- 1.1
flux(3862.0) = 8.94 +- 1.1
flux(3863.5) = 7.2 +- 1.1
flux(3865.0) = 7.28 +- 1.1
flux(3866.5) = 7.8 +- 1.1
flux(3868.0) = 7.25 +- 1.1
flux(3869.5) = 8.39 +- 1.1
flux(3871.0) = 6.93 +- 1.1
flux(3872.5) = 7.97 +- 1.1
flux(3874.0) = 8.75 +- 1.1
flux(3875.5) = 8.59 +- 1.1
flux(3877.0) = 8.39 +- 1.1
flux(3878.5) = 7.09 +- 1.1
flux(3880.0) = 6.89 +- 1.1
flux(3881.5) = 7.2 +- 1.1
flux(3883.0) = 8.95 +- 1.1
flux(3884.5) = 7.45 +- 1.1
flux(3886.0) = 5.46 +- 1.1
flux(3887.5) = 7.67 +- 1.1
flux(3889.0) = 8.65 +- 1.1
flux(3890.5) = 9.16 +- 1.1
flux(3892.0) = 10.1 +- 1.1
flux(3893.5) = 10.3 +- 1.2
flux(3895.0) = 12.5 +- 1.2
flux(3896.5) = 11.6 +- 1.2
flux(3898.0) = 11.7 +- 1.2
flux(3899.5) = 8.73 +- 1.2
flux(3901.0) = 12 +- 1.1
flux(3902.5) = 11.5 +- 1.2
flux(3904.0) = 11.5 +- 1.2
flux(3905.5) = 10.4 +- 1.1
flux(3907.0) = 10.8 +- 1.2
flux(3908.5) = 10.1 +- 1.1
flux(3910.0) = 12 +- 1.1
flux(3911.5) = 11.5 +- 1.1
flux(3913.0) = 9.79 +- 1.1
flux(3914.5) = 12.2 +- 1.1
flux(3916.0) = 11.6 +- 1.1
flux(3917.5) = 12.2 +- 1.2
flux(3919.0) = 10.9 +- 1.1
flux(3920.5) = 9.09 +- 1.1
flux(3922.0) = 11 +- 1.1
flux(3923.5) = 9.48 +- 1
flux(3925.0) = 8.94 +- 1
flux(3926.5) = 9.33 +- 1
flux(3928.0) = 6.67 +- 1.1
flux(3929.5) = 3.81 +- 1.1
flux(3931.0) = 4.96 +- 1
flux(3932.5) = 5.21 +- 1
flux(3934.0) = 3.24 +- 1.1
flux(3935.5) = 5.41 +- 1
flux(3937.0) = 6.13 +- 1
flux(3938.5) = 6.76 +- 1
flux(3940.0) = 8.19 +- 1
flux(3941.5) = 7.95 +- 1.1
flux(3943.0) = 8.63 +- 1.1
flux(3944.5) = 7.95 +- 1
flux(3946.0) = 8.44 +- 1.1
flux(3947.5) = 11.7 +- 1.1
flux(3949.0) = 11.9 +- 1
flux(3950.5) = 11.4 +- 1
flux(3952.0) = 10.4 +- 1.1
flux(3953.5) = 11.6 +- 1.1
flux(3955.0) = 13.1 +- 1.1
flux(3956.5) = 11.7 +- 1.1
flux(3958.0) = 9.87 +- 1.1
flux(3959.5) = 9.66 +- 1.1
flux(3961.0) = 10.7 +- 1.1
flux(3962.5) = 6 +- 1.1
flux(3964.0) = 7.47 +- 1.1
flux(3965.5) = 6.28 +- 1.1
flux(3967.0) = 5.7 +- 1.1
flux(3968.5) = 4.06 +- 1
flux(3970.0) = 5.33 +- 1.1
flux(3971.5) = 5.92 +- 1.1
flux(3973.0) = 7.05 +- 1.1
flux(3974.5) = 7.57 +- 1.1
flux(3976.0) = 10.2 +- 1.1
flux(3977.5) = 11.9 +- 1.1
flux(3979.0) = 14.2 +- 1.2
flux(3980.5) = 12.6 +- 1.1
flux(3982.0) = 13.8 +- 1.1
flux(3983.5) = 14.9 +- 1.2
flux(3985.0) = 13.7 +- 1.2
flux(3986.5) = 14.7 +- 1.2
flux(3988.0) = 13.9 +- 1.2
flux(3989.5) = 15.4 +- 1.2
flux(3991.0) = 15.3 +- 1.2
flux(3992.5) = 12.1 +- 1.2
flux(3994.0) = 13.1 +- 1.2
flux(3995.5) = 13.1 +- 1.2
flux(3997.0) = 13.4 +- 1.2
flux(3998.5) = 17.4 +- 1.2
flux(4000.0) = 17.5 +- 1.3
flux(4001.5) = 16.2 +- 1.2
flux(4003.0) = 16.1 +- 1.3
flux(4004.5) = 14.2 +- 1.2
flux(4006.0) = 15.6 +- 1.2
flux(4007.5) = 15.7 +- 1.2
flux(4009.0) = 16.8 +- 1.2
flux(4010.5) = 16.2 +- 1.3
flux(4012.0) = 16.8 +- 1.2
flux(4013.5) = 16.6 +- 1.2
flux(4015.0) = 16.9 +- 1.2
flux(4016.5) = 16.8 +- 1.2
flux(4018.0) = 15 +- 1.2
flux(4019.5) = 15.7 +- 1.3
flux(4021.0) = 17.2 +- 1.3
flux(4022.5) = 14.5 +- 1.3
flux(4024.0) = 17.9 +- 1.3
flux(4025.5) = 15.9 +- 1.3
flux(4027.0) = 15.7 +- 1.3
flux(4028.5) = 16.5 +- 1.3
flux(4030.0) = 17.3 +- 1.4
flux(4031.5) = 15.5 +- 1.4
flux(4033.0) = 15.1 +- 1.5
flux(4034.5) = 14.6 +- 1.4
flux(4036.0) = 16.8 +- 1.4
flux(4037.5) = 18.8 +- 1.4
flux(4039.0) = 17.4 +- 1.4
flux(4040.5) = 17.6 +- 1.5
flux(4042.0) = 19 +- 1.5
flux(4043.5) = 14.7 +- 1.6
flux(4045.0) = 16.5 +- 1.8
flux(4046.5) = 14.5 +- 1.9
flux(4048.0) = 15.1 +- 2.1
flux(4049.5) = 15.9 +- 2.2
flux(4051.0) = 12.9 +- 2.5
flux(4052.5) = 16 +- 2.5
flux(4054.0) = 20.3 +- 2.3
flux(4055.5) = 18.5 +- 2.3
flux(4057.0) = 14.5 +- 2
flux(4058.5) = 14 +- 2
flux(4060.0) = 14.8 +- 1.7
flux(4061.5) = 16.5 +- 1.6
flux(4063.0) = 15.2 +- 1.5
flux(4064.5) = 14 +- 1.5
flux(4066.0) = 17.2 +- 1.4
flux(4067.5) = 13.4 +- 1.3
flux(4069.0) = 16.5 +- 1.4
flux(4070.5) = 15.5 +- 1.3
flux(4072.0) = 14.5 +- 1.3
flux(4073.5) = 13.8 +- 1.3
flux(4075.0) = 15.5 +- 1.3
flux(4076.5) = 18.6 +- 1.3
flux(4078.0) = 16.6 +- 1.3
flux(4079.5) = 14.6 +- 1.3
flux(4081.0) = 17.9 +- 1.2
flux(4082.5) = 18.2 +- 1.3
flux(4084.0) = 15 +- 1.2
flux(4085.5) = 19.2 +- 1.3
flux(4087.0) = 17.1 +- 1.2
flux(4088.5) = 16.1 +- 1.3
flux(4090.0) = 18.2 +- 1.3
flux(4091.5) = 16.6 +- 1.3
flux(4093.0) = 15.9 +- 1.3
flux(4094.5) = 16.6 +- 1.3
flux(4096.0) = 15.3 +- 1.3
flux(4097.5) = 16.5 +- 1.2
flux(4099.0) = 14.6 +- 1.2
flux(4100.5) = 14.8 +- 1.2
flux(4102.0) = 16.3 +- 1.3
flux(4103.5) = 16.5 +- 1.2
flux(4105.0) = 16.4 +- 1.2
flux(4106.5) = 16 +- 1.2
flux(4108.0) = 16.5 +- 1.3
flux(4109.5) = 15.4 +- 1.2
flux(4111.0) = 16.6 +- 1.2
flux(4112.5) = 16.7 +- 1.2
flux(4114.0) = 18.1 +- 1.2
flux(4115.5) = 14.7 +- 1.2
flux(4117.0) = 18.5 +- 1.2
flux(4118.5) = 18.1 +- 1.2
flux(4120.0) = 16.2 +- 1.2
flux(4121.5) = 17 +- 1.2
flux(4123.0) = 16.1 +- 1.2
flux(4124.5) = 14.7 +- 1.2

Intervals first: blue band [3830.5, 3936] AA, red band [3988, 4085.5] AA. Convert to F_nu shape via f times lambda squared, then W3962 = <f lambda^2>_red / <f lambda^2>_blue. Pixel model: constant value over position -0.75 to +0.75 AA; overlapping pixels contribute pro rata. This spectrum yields 2.1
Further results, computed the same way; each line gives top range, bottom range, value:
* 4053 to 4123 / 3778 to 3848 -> 2.49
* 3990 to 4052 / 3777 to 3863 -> 2.33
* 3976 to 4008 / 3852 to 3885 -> 2.01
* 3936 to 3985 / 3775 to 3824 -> 1.19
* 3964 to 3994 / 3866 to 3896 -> 1.36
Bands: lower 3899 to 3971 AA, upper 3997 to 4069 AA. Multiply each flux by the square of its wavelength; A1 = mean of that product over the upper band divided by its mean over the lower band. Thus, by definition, 1.9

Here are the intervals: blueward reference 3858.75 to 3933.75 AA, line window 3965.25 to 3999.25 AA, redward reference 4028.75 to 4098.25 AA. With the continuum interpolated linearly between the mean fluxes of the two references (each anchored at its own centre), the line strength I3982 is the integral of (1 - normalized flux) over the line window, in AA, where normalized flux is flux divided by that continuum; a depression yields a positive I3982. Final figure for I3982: 3.5 AA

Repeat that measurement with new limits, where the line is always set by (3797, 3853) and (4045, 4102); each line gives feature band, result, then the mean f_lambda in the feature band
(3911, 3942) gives 6.63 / 8.28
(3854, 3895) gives 4.01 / 7.89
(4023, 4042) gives -2.86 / 16.7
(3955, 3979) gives 7.48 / 8.32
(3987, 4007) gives -2.55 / 14.9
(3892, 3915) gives -3.01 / 11.1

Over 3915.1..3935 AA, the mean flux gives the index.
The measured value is 8.18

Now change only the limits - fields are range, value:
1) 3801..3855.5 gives 6.98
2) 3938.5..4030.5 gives 12.6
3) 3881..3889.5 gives 7.54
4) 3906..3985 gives 9.23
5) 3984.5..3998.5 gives 14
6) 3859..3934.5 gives 8.92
